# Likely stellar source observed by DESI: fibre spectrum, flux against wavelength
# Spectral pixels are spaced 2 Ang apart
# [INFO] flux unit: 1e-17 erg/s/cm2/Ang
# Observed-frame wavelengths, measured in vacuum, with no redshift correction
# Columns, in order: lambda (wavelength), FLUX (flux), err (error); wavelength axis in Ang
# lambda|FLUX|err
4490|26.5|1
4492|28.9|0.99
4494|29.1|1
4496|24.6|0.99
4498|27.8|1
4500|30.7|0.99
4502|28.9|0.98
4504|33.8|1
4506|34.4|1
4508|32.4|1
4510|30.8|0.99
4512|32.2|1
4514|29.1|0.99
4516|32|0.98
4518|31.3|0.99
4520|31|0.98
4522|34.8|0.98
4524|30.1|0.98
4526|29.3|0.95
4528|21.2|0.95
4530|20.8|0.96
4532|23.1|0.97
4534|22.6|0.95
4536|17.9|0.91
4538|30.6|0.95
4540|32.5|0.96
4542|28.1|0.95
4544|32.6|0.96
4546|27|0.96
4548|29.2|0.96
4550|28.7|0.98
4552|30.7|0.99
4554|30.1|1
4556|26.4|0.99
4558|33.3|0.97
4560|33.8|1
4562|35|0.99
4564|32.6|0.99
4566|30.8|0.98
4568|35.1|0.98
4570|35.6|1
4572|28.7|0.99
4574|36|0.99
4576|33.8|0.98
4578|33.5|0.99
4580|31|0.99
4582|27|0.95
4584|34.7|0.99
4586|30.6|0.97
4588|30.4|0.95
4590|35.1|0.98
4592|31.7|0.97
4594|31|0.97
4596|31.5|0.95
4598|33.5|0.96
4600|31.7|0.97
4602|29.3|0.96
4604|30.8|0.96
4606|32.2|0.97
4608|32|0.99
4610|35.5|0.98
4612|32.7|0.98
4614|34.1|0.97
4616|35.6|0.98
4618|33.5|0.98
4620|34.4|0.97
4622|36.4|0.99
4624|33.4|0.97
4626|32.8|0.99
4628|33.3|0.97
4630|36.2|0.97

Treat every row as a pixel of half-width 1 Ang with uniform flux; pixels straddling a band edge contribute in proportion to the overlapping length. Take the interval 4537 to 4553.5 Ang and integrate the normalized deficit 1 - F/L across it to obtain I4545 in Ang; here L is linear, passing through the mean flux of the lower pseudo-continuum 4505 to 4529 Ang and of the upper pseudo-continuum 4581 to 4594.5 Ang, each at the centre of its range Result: 0.59 Ang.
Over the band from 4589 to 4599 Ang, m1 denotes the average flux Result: 32.6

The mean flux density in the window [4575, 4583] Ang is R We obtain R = 31.3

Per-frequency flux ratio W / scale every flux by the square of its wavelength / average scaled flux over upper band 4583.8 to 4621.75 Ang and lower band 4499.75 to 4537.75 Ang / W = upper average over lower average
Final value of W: 1.18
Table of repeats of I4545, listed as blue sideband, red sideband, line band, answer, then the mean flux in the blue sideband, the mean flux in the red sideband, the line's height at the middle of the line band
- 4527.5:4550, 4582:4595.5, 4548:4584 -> -3.3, 26.2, 31.8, 29.3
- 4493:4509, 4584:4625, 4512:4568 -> 3.6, 30.2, 32.8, 31.2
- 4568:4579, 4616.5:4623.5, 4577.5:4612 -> 2.3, 33.7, 34.7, 34.2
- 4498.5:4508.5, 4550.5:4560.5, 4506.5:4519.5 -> 0.1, 31.8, 30.6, 31.6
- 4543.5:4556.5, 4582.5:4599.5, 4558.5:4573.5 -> -1.4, 29.2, 32.1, 30.4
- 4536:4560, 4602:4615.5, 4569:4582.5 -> -0.6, 29.6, 32.7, 31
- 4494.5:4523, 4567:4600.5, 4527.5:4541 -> 3.1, 31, 32.4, 31.5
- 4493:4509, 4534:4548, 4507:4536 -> 0.8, 30.2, 27.8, 29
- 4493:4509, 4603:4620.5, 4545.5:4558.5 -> 1.0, 30.2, 33.4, 31.7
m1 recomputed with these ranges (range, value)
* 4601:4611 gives 32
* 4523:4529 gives 26.9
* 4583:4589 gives 31.9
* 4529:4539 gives 23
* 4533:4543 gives 26.3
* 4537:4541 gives 31.6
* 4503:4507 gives 34.1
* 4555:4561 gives 31.2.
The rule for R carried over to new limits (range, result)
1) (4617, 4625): 34.4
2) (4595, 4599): 32.5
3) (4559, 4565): 33.8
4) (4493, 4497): 26.9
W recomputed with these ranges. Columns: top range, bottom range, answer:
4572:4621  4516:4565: 1.15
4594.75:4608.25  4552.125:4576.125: 0.99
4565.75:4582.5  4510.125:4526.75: 1.07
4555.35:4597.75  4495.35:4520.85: 1.08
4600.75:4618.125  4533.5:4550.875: 1.21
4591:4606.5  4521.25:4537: 1.31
